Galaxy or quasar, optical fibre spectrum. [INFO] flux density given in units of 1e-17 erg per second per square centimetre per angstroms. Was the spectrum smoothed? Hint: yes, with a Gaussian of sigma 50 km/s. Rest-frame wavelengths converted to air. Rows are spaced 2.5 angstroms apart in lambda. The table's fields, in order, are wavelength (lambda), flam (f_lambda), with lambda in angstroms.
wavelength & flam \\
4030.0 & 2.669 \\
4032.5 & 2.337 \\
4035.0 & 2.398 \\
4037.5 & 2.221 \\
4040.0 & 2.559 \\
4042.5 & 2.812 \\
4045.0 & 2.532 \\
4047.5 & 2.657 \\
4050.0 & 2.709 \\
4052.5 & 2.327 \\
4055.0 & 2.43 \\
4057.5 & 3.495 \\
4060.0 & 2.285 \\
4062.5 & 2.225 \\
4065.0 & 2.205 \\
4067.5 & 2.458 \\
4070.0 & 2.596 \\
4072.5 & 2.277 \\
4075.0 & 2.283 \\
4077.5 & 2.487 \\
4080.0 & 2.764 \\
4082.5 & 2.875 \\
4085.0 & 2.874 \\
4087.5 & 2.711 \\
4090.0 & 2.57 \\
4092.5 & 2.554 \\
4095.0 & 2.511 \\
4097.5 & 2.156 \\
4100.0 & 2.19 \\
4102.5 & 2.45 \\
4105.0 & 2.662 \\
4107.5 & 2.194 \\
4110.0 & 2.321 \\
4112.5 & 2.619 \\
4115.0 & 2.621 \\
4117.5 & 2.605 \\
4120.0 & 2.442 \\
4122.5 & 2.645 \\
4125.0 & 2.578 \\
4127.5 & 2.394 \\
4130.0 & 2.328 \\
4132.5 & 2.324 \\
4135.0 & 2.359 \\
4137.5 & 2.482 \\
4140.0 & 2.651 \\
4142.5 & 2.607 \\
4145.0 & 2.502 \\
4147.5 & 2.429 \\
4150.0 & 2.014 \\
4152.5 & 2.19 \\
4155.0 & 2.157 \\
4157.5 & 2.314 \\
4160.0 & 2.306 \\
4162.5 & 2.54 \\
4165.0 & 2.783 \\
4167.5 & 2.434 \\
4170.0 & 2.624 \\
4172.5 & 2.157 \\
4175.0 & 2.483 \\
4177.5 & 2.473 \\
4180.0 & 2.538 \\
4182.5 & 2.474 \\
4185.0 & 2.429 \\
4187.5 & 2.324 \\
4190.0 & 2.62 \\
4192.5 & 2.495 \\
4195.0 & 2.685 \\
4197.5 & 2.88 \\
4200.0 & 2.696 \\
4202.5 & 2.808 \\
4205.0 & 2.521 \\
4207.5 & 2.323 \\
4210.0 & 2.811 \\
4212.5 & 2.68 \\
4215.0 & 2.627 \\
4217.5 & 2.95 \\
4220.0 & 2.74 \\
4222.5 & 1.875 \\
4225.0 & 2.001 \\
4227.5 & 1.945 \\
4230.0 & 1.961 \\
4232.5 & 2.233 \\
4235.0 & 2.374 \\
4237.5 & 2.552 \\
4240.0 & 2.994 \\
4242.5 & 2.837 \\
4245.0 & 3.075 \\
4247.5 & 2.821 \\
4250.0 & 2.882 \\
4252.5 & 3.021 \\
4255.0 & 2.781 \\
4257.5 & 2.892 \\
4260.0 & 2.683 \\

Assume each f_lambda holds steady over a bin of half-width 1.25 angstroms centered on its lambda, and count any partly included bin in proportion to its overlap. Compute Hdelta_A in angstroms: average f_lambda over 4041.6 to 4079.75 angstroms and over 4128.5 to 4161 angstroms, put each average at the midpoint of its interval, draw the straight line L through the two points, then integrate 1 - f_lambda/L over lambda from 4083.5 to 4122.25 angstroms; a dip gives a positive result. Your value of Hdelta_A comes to -1.0 angstroms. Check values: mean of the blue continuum 2.52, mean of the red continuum 2.36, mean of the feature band 2.5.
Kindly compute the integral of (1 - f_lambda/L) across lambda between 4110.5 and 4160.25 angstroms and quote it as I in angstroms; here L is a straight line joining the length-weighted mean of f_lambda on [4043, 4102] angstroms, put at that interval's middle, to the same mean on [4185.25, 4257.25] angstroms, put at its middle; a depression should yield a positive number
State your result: 2.5 angstroms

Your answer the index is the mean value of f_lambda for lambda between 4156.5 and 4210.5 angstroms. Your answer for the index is 2.53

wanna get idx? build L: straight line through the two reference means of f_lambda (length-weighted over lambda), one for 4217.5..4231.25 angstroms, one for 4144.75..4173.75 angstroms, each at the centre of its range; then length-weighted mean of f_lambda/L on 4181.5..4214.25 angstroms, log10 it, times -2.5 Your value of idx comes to -0.15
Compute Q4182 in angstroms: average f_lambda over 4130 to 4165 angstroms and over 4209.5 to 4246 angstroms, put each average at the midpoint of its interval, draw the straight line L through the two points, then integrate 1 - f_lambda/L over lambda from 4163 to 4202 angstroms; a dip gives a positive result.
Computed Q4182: -1.7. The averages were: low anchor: 2.39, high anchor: 2.5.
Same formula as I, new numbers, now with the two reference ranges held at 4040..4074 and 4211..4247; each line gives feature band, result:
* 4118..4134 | 0.4 angstroms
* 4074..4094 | -0.9 angstroms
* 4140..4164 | 1.5 angstroms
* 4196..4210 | -0.9 angstroms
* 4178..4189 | 0.3 angstroms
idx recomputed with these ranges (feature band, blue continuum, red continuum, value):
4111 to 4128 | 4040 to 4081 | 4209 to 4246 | -0.02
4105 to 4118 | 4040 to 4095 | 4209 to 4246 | 0.03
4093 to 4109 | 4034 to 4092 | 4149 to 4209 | 0.07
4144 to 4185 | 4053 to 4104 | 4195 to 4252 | 0.07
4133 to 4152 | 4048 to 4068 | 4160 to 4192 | 0.03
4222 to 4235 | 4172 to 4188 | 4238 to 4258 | 0.33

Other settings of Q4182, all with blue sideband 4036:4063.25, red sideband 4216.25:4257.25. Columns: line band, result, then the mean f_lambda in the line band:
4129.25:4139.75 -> 0.7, 2.4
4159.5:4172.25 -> 0.3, 2.52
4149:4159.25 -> 1.6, 2.18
